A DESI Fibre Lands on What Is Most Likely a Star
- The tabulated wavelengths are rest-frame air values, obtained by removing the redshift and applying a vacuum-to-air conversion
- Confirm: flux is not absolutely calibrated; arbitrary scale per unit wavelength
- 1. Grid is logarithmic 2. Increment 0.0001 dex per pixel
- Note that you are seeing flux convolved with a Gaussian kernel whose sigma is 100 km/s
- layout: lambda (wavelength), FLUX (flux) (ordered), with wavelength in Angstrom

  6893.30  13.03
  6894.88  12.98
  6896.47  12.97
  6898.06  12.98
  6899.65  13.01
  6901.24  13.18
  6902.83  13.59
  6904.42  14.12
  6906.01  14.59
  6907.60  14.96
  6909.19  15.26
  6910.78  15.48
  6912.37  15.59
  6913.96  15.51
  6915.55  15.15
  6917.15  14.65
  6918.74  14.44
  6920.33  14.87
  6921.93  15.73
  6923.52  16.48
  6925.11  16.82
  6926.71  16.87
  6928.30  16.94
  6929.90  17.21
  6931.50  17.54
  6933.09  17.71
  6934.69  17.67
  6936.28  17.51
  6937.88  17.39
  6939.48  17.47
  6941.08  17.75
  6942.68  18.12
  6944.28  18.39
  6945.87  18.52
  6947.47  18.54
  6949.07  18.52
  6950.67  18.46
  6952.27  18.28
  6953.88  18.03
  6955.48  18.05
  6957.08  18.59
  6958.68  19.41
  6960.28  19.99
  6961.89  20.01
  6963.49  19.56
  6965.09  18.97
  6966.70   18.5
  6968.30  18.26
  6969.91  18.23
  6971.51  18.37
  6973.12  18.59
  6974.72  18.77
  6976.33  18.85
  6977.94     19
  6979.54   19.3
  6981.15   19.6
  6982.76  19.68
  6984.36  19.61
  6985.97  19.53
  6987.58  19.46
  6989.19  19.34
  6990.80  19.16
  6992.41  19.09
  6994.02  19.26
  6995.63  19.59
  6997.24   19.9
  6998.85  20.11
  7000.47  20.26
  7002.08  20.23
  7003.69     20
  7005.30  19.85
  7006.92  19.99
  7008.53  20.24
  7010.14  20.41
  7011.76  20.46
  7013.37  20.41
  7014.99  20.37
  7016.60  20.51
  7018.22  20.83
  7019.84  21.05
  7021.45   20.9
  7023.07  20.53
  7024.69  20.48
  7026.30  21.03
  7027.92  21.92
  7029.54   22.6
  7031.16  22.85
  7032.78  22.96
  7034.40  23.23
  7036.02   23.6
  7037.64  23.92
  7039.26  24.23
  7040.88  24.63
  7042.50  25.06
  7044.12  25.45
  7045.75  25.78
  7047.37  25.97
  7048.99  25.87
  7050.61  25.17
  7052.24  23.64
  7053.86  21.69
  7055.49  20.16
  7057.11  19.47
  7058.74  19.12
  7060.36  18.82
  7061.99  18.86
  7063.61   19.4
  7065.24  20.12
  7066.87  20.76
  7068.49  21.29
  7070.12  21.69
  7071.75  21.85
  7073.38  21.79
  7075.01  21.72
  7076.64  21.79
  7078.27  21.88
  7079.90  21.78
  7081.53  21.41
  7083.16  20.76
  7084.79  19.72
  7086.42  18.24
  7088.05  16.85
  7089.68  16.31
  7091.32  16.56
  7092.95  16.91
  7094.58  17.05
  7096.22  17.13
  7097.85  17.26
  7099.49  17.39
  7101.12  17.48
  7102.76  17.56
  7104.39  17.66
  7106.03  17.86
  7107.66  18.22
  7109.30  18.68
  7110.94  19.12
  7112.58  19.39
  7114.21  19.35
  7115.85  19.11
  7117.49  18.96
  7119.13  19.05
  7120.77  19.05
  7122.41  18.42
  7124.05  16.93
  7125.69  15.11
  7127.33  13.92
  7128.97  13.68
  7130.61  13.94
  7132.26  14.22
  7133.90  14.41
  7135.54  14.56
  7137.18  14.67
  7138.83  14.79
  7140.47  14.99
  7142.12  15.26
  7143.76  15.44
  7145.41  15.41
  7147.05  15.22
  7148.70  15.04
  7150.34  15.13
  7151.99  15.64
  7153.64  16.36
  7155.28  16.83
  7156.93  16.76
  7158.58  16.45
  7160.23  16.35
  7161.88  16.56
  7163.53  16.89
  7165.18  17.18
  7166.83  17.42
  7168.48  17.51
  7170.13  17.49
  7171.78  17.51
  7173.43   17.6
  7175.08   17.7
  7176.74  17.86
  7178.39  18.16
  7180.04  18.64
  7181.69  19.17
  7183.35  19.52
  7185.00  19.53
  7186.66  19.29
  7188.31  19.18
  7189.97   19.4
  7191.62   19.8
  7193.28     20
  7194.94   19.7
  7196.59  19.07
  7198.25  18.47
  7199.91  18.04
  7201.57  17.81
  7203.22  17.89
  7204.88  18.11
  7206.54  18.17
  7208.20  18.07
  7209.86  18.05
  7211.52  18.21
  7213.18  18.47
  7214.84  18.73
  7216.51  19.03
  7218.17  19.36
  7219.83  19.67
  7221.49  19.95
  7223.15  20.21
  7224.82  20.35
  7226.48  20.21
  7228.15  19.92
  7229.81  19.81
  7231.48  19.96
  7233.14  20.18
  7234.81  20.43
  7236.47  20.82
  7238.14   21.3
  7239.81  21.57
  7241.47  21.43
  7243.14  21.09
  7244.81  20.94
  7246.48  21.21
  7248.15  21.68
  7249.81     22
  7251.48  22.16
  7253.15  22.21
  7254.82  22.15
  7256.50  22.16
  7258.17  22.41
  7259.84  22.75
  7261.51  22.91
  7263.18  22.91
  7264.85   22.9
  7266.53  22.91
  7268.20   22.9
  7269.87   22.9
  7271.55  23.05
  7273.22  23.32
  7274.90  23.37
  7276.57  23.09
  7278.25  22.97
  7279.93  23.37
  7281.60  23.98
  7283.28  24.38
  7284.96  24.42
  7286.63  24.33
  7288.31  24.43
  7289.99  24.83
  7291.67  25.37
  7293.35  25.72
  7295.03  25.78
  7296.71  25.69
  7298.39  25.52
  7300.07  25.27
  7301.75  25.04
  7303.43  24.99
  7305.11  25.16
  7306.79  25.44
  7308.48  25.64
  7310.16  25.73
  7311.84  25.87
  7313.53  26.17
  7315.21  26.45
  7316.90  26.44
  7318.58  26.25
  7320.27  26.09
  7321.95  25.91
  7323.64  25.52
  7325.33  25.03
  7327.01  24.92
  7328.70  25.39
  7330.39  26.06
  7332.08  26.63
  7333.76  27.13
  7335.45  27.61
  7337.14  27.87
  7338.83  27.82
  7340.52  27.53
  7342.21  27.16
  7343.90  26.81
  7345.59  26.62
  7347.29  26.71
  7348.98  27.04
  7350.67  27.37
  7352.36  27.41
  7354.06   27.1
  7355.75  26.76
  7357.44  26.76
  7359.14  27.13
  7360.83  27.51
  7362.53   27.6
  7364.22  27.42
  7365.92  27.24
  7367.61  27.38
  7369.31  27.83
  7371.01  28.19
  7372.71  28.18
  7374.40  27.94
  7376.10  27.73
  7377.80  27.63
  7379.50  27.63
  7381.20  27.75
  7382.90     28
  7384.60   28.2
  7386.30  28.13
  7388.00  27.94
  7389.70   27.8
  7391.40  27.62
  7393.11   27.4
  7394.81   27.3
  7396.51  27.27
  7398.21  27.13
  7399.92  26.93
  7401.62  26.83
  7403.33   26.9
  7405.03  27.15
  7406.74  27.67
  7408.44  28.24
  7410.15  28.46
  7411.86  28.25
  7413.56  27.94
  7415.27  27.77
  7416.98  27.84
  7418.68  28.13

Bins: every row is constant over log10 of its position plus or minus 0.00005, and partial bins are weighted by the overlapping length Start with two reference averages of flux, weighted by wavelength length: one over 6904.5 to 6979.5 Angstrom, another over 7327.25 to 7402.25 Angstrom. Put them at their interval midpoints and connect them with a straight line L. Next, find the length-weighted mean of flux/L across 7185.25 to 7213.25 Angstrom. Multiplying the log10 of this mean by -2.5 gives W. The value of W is 0.25 mag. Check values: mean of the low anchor 17.5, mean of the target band 18.7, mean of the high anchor 27.3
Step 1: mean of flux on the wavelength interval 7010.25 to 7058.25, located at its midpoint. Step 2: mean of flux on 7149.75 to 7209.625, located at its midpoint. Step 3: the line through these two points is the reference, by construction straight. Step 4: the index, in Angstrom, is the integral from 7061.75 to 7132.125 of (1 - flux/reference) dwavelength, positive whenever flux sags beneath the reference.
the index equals 6.8 Angstrom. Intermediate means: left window 22.5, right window 17.9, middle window 18.6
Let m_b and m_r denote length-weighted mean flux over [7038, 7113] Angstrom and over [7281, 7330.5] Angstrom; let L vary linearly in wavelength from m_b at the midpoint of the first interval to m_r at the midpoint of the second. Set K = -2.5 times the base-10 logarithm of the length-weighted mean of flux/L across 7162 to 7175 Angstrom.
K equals 0.28 mag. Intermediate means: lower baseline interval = 20.4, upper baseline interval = 25.4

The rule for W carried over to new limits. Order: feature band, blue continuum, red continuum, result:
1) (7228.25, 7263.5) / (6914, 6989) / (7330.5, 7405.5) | 0.15 mag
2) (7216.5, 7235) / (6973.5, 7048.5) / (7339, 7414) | 0.24 mag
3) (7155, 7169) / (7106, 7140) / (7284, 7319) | 0.11 mag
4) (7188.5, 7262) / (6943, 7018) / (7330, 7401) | 0.21 mag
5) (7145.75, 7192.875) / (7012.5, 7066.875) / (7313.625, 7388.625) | 0.35 mag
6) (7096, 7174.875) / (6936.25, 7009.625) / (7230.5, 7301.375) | 0.26 mag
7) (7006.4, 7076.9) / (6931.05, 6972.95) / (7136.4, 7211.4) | -0.21 mag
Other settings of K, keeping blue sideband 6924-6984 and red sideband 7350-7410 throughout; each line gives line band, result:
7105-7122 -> 0.158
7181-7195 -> 0.198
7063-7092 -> 0.041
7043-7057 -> -0.175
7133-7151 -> 0.436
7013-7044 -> -0.117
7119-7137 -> 0.379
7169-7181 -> 0.280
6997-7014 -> -0.038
